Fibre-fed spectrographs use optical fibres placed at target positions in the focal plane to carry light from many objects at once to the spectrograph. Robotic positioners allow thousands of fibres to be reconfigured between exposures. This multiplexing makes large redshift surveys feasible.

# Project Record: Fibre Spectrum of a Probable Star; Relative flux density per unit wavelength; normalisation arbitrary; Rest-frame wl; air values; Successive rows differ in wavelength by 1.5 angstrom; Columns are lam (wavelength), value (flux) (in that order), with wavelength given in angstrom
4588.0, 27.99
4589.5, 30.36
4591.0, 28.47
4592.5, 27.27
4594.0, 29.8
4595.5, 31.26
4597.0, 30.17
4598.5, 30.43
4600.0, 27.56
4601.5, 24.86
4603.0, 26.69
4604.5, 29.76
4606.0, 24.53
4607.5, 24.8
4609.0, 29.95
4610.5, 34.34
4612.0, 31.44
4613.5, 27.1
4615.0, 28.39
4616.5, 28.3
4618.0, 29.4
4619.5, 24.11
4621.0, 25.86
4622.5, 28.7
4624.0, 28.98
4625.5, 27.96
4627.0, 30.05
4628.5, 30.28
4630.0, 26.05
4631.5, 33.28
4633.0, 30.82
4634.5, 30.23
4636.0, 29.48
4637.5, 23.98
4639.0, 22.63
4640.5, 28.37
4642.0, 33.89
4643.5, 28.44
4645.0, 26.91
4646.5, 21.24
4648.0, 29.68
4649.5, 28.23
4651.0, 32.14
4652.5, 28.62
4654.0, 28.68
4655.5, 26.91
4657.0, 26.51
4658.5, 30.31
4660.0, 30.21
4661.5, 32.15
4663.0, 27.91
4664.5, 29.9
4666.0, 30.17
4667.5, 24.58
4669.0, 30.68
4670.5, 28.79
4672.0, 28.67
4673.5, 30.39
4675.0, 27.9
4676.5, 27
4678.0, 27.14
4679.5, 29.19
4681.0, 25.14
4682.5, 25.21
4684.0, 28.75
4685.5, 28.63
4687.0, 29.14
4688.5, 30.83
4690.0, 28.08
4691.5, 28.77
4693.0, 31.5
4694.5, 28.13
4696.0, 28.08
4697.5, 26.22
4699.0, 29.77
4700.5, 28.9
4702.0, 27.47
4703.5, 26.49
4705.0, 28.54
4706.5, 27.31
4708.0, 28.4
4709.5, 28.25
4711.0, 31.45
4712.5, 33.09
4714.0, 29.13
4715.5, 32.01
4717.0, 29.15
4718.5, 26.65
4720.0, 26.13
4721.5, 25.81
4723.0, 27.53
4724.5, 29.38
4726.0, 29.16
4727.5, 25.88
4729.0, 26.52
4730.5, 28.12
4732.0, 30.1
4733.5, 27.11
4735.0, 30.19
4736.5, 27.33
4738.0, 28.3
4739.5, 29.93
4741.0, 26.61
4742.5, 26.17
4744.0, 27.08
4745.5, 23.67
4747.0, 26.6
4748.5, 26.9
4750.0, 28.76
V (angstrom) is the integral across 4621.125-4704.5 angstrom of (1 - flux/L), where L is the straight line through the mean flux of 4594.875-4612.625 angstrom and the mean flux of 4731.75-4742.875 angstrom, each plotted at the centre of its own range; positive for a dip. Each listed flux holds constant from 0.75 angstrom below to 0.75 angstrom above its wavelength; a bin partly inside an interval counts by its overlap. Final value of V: 0.09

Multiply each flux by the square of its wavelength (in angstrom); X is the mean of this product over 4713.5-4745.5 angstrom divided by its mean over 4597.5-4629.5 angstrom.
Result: 1.0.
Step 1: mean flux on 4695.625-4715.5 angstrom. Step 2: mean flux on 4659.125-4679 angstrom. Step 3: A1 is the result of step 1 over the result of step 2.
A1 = 1.00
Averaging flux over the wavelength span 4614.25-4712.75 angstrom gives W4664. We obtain 28.5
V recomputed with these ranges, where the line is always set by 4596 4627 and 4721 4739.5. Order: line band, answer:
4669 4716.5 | -1.0 angstrom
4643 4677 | -0.4 angstrom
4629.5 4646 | -0.2 angstrom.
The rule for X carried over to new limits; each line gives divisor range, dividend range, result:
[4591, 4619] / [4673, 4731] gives 1.03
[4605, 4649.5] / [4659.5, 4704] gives 1.03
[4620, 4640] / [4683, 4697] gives 1.05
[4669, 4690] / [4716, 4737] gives 1.00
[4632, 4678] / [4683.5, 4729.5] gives 1.02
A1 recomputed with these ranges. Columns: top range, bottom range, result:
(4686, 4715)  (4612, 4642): 1.02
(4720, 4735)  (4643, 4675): 0.97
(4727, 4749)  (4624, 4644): 0.95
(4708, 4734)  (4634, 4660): 1.02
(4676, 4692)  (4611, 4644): 0.98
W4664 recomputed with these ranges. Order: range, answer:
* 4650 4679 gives 28.9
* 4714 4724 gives 28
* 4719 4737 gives 27.8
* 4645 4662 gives 28.5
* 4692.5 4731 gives 28.4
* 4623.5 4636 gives 29.7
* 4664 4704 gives 28.4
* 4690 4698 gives 28.6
